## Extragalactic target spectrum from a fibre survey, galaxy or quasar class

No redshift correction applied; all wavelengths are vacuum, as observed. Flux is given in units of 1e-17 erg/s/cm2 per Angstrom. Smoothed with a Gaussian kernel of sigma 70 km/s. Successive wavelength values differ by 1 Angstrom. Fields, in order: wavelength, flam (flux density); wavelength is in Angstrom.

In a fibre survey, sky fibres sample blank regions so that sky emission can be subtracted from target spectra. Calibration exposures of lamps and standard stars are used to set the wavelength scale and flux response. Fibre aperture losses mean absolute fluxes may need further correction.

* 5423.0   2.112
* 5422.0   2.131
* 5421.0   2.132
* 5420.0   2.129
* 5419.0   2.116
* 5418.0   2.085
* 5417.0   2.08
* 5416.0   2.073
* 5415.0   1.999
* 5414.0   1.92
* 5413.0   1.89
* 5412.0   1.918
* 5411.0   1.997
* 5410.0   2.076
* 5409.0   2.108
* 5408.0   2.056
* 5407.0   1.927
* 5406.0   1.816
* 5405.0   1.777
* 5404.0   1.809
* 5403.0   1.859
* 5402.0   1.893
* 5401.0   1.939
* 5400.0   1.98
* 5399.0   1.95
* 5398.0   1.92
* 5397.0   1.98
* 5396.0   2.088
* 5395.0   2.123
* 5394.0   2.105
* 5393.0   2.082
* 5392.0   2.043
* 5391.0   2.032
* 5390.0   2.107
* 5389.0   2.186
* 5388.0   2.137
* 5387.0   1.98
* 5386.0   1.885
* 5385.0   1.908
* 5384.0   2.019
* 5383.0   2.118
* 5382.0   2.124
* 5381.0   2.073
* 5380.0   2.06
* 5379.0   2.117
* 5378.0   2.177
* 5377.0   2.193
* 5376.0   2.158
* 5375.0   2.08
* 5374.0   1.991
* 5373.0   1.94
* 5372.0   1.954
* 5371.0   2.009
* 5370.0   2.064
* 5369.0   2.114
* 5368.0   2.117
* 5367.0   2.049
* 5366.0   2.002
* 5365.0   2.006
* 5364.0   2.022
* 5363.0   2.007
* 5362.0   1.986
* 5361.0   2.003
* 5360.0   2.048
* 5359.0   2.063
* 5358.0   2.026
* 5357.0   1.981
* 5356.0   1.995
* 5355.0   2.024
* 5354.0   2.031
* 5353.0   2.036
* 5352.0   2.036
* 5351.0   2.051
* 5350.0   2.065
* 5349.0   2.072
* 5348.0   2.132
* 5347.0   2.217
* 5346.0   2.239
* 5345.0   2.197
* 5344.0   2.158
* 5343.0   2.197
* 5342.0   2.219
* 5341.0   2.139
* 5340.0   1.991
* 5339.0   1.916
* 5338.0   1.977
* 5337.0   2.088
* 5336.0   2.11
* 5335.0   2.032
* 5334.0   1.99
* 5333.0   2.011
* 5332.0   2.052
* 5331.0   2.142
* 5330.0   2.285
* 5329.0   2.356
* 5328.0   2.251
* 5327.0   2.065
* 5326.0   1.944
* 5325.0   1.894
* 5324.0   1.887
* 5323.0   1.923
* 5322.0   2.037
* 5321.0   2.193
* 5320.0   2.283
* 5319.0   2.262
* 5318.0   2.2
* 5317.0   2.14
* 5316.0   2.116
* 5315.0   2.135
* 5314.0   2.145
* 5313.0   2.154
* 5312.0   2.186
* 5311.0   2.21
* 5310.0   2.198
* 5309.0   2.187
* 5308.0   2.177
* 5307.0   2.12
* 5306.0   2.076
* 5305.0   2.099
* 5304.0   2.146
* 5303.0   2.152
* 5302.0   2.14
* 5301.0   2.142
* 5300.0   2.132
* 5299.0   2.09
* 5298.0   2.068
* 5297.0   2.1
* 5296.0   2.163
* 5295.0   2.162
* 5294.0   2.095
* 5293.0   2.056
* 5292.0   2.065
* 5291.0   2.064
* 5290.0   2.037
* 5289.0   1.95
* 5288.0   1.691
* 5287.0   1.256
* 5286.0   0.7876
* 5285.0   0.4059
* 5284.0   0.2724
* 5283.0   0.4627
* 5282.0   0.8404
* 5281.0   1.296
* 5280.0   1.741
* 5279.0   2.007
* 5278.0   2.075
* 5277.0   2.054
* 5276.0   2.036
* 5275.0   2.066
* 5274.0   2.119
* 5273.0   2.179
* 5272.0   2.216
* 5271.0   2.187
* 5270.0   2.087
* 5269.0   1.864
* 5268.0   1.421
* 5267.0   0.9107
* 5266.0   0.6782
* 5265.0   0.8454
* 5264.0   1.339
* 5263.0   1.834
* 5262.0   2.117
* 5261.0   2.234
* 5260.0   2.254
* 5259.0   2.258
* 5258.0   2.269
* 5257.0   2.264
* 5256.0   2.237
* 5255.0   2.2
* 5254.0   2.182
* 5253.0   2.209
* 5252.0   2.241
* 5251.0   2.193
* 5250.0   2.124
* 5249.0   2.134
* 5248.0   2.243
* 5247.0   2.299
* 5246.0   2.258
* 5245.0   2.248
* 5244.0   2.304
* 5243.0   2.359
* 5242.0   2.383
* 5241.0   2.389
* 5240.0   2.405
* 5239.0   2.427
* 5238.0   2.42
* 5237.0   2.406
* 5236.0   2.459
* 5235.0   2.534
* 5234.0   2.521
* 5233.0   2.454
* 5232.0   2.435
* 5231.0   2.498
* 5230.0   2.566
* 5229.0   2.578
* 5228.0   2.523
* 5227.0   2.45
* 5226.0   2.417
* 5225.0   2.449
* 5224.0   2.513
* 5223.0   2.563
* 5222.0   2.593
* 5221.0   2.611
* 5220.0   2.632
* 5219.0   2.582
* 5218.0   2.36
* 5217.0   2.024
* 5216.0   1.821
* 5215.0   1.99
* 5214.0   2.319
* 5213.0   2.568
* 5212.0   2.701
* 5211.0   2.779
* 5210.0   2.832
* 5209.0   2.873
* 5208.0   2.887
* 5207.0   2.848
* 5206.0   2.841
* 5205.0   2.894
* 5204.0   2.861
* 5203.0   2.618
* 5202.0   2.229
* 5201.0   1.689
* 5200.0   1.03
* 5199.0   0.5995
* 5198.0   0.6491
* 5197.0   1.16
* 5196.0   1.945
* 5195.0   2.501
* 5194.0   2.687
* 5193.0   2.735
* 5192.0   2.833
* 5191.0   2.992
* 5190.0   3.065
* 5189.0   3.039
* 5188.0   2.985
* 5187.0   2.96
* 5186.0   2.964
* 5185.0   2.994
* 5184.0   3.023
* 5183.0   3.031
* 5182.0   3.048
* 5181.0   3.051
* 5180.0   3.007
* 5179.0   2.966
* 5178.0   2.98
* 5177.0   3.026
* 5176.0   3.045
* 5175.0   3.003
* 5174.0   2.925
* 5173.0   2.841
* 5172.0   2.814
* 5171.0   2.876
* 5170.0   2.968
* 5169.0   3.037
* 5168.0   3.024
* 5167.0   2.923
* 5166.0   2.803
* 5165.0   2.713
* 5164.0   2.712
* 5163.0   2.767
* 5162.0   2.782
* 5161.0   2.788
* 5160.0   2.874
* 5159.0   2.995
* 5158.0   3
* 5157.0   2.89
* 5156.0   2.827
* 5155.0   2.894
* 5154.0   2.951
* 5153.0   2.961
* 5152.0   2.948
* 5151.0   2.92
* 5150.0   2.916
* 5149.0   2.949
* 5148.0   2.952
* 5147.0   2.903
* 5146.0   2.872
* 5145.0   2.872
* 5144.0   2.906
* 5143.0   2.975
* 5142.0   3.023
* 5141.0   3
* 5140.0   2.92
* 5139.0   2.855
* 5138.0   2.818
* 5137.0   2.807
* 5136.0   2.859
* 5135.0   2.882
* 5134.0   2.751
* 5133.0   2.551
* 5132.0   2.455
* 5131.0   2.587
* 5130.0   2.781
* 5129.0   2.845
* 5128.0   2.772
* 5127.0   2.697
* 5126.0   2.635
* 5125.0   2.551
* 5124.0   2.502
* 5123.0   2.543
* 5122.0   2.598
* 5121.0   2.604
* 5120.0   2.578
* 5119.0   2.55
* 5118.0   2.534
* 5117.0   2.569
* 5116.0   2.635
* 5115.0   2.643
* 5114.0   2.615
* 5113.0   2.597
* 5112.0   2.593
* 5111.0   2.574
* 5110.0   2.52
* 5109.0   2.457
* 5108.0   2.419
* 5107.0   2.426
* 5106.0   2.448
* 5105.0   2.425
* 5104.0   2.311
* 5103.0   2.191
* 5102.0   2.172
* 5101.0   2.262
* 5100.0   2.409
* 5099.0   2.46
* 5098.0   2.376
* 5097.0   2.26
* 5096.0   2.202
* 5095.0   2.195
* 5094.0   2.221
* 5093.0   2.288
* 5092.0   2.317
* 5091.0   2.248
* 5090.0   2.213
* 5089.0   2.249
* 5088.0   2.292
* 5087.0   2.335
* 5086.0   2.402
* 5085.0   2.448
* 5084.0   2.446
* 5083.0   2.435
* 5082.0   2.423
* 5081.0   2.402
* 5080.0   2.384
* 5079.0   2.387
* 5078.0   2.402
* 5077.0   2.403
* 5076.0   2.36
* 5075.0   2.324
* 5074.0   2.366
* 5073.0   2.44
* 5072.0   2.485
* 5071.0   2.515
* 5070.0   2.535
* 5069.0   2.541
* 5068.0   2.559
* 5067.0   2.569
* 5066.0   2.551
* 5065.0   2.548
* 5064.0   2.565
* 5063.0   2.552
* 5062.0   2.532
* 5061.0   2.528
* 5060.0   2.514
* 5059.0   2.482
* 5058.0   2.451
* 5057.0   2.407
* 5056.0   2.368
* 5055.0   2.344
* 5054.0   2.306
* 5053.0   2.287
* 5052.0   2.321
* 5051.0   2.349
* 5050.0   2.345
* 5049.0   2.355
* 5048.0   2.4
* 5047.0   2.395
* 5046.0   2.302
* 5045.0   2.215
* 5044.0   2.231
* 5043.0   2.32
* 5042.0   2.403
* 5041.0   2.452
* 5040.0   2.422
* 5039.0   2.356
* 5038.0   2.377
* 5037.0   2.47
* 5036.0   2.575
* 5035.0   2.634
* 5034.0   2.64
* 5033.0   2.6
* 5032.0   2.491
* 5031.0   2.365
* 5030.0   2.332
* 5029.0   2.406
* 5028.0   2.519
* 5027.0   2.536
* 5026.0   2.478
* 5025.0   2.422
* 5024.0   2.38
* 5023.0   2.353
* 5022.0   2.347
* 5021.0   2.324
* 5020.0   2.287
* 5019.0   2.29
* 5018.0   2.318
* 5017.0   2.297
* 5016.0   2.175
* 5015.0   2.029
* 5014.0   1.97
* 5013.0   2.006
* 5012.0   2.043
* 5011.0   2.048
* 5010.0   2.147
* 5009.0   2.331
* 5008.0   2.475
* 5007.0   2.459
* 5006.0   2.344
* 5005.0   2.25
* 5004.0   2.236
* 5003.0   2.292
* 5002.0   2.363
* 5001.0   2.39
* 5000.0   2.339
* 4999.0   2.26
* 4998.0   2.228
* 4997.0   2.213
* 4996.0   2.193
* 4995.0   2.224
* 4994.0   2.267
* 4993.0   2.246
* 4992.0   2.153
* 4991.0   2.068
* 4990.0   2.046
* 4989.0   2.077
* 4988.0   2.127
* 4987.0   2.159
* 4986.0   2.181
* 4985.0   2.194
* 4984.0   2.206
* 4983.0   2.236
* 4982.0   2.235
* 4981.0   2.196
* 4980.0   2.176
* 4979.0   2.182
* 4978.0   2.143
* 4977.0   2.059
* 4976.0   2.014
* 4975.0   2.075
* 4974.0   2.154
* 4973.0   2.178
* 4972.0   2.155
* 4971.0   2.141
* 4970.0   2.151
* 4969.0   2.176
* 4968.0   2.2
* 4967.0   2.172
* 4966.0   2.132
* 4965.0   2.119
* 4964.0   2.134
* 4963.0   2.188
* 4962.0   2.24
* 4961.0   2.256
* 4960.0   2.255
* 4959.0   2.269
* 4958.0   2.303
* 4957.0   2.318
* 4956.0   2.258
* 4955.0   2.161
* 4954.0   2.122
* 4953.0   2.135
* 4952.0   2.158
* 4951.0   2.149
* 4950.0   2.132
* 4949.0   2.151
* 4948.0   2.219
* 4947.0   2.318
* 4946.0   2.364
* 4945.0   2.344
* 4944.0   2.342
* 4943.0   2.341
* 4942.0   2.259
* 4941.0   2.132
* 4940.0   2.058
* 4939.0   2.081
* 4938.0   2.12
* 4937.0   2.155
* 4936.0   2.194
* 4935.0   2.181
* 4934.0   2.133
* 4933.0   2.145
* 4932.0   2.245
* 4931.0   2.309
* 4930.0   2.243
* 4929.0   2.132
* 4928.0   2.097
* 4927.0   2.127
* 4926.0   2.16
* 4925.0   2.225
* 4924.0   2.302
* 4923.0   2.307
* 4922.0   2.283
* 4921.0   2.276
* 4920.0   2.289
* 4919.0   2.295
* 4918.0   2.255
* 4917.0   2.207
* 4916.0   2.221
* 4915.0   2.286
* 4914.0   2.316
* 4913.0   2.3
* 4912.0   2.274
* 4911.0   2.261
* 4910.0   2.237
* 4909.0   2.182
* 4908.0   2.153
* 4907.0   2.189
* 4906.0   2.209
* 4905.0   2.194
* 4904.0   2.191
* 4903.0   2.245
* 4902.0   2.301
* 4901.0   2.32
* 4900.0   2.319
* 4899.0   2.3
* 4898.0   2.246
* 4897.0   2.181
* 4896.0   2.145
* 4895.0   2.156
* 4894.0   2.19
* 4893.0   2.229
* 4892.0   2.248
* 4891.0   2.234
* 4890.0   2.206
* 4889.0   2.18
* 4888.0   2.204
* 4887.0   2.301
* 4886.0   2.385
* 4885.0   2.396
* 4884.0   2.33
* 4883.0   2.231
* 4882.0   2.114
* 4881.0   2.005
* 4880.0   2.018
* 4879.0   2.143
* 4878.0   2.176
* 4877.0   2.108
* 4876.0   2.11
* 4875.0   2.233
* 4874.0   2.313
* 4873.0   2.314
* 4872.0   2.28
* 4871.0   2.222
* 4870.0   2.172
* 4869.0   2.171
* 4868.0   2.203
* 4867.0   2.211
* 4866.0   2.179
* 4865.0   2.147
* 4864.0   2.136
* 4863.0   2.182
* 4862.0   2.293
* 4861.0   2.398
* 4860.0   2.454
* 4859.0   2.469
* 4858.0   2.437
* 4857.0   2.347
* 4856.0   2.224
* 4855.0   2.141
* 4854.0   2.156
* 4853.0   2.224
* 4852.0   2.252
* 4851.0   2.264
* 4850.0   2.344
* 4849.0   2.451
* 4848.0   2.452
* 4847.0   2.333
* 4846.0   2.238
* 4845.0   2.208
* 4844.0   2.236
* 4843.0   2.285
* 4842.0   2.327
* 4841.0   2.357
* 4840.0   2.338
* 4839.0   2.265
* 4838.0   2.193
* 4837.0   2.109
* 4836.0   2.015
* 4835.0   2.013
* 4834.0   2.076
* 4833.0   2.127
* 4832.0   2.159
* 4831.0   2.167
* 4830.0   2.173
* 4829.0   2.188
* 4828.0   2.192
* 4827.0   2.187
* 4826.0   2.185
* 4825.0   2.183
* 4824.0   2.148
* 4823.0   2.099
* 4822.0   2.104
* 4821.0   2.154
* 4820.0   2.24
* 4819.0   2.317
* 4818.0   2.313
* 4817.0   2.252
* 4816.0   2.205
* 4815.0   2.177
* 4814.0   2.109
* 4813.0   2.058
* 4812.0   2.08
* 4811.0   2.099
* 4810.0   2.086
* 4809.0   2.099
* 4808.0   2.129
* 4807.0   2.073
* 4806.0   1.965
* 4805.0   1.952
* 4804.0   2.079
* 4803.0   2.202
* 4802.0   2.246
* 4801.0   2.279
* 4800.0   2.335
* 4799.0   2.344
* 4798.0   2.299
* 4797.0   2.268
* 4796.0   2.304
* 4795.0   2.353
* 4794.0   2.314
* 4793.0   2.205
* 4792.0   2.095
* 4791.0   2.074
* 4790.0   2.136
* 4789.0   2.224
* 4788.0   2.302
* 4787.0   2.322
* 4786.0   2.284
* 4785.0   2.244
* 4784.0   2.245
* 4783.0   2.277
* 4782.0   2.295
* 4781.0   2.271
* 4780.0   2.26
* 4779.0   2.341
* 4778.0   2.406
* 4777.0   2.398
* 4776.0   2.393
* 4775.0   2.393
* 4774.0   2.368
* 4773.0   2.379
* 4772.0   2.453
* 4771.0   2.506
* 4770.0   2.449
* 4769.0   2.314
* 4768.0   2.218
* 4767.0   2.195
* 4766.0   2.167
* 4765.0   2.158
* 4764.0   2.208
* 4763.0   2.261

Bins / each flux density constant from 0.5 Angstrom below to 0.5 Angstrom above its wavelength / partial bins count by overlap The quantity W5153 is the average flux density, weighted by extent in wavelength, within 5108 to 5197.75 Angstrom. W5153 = 2.78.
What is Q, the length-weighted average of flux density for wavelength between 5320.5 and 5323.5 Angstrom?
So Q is 2.05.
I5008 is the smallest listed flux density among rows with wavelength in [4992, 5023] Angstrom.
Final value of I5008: 1.97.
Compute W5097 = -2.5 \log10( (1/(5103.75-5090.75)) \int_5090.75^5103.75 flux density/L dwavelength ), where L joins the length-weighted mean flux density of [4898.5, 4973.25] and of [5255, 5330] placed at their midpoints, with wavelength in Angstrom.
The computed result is -0.10 mag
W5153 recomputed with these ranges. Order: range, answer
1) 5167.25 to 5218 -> 2.61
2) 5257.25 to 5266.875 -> 1.74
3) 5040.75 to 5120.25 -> 2.41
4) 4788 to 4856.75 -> 2.2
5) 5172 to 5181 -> 2.97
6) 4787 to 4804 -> 2.25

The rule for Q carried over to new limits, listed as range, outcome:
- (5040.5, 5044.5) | 2.35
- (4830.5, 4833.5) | 2.15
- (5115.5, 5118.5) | 2.58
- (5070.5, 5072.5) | 2.5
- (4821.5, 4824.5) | 2.12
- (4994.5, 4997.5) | 2.21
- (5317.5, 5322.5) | 2.2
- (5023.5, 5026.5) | 2.43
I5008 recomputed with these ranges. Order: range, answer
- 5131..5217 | 0.5995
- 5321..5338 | 1.887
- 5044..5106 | 2.172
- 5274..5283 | 0.4627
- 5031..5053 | 2.215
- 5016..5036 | 2.175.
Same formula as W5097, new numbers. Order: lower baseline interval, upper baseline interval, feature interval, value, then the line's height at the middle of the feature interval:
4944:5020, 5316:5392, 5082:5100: -0.076 mag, 2.16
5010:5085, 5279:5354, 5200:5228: -0.169 mag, 2.13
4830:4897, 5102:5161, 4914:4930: 0.048 mag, 2.34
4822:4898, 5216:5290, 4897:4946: -0.017 mag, 2.2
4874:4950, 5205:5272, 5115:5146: -0.201 mag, 2.26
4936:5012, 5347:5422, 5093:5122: -0.138 mag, 2.15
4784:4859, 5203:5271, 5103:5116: -0.102 mag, 2.27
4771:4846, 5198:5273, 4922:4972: 0.012 mag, 2.23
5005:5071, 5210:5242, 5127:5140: -0.139 mag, 2.42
